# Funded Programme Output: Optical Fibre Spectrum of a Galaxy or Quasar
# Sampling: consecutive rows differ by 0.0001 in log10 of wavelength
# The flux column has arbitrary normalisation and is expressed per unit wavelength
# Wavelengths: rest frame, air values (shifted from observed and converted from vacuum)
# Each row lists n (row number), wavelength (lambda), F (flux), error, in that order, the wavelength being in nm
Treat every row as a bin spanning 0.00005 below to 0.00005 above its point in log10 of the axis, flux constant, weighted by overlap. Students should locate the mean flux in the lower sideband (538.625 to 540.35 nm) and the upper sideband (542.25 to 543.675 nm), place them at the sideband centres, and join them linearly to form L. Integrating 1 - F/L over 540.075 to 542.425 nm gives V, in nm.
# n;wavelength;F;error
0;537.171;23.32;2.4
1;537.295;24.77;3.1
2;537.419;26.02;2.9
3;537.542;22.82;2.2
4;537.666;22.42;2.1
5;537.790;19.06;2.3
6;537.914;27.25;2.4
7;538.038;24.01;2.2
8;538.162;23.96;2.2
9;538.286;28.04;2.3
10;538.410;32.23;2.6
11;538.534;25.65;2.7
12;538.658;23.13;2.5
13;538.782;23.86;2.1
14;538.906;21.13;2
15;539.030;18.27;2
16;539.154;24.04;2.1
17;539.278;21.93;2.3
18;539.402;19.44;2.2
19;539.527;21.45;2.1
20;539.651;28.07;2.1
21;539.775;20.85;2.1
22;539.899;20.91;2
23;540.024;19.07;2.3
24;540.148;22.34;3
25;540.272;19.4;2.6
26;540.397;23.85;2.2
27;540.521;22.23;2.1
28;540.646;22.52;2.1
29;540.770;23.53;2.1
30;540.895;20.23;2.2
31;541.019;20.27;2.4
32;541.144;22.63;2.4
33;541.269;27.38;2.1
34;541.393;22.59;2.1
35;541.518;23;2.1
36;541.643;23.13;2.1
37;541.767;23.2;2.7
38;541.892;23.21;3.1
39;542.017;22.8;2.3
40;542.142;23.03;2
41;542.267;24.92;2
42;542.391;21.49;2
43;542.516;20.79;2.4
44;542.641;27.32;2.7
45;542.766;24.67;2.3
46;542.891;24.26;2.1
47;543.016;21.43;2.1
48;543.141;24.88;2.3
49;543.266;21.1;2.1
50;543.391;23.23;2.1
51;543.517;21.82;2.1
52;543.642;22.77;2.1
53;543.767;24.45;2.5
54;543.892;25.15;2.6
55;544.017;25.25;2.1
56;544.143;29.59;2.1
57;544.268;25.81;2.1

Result -0.03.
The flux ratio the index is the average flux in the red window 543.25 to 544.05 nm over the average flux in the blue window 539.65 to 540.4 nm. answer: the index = 1.1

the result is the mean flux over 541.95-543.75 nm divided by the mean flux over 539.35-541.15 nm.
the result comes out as 1.07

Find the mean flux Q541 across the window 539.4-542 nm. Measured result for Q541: 22.4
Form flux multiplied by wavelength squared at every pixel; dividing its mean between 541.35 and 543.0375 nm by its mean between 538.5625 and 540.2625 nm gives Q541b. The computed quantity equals 1.08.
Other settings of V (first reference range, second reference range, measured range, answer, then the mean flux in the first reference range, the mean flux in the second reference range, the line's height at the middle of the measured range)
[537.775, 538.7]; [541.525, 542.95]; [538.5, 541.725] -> 0.311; 25.8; 23.5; 24.7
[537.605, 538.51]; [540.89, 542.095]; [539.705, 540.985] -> 0.120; 25.3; 23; 23.7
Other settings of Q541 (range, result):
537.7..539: 24.6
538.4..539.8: 23.1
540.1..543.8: 22.9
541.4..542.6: 22.9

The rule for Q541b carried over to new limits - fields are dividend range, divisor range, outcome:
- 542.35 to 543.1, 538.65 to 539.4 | 1.09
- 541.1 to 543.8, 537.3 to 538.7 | 0.95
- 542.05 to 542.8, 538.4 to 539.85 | 1.04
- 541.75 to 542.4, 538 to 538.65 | 0.89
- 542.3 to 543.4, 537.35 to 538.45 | 0.95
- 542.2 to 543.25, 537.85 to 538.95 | 0.94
